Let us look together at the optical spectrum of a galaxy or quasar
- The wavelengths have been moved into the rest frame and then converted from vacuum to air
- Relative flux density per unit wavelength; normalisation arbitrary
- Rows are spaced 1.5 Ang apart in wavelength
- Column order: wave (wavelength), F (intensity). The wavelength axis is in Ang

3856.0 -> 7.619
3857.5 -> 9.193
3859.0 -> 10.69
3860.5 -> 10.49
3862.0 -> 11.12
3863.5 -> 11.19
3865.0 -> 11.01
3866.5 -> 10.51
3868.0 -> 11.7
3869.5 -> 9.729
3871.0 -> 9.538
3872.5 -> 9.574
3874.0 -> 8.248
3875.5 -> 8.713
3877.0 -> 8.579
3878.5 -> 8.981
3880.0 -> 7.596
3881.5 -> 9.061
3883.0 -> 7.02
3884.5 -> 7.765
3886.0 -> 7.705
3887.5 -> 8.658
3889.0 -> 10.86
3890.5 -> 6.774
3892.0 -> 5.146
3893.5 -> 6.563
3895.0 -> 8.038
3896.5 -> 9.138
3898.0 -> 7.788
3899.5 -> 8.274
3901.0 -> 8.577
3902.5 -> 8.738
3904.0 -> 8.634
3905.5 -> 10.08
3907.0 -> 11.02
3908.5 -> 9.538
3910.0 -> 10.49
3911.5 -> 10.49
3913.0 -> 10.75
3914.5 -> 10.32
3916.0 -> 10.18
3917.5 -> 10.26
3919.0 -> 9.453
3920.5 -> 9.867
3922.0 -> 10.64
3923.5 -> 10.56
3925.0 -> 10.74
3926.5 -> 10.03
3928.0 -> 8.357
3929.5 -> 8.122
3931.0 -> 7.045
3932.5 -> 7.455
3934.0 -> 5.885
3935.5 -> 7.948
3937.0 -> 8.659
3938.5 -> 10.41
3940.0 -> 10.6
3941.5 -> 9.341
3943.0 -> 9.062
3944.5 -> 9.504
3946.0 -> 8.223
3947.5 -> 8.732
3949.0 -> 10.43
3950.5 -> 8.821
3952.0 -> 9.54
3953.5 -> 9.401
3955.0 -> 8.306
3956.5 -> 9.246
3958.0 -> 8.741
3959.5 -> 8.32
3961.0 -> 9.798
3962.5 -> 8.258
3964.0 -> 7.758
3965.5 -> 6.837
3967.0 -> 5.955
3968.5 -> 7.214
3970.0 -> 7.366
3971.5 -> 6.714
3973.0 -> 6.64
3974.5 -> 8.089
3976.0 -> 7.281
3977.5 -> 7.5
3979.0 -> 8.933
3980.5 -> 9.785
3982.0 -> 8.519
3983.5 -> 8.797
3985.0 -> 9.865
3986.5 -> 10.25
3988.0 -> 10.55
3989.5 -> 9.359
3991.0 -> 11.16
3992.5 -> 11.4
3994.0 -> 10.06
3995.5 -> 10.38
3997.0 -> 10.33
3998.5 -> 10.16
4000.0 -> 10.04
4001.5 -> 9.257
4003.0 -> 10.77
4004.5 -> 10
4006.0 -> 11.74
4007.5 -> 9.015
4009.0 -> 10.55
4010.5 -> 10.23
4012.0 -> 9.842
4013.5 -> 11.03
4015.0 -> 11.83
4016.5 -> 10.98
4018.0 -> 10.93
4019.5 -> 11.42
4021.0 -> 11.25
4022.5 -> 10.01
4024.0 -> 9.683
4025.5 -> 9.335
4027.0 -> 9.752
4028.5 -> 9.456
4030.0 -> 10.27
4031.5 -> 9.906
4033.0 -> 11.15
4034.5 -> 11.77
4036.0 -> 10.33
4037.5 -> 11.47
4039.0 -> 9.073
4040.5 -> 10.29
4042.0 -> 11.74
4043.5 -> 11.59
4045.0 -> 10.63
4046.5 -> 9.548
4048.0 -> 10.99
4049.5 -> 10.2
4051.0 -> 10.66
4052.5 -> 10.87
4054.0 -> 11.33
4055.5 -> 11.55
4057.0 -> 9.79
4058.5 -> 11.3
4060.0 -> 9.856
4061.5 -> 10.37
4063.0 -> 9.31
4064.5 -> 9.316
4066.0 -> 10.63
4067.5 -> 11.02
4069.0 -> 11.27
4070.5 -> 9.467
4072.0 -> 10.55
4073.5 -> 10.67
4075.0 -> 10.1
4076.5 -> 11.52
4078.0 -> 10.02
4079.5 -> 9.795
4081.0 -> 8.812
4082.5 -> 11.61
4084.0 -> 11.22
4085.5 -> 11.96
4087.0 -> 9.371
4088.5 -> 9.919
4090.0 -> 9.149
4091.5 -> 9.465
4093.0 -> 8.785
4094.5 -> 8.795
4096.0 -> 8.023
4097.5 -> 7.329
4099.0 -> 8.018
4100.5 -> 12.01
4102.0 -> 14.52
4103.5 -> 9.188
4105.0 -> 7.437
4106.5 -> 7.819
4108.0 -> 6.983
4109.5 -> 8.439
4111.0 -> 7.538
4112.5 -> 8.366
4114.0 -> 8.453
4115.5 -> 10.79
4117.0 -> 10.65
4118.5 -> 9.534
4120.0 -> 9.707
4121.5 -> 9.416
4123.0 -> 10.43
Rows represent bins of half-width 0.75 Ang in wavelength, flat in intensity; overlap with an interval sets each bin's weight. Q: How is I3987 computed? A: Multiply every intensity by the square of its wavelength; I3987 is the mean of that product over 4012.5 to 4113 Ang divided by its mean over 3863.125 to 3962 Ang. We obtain 1.2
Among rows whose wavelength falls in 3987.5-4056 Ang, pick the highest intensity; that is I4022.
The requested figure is 11.83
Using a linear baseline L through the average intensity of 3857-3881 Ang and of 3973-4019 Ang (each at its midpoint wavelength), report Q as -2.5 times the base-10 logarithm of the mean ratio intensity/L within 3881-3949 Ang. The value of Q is 0.10 mag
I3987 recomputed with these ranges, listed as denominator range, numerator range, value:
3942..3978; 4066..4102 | 1.30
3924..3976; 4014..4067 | 1.31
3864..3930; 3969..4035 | 1.13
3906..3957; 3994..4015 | 1.14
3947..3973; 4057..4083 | 1.32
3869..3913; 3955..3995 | 1.04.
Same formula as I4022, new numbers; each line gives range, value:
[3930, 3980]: 10.6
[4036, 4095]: 11.96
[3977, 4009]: 11.74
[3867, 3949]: 11.7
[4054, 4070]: 11.55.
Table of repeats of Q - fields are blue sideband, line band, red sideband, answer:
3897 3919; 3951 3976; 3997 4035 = 0.25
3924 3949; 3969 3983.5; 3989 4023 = 0.23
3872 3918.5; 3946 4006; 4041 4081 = 0.07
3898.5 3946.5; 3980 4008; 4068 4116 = -0.07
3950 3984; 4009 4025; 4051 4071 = -0.14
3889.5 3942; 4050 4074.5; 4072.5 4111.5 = -0.11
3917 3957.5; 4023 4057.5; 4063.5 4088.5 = -0.04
